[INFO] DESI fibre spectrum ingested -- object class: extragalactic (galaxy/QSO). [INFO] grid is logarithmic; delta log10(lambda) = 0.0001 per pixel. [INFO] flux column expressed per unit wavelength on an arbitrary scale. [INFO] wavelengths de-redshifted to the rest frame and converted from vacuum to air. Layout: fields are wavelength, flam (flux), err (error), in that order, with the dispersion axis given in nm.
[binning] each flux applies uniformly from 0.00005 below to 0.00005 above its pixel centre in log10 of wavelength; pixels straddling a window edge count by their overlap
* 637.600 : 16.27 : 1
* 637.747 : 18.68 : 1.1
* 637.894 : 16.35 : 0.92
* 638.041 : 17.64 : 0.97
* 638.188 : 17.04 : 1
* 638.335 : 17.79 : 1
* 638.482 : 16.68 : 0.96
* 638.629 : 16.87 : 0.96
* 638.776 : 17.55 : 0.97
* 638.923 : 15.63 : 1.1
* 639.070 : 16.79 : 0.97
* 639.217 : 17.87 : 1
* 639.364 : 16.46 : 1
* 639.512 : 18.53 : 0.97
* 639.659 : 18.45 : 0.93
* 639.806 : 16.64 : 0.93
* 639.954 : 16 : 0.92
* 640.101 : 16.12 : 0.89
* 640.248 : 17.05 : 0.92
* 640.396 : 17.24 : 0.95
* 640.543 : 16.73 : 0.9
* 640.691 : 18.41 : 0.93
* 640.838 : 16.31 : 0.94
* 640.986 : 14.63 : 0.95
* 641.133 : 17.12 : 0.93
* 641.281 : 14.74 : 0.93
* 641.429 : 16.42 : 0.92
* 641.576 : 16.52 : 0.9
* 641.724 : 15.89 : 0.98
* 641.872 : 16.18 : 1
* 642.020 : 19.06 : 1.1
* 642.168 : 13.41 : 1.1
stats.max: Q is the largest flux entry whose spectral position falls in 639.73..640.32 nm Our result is 17.05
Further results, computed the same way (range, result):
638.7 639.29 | 17.87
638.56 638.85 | 17.55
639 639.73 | 18.53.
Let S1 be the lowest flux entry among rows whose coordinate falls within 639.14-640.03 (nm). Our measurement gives 16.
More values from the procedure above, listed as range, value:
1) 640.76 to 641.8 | 14.63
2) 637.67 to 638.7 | 16.35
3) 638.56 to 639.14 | 15.63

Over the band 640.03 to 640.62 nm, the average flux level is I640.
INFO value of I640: 16.8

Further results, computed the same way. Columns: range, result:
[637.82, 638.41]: 17.2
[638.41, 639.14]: 16.7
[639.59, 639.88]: 17.5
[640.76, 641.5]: 15.9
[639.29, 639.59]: 17.5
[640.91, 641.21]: 15.9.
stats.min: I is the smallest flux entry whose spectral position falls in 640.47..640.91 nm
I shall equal 16.31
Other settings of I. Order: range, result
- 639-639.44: 16.46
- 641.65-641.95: 15.89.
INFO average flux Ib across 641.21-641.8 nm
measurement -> 15.9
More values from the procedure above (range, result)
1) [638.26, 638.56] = 17.2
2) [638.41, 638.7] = 16.8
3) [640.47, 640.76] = 17.5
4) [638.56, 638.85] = 17.2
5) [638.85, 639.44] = 16.7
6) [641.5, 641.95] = 16.2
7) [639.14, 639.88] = 17.6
